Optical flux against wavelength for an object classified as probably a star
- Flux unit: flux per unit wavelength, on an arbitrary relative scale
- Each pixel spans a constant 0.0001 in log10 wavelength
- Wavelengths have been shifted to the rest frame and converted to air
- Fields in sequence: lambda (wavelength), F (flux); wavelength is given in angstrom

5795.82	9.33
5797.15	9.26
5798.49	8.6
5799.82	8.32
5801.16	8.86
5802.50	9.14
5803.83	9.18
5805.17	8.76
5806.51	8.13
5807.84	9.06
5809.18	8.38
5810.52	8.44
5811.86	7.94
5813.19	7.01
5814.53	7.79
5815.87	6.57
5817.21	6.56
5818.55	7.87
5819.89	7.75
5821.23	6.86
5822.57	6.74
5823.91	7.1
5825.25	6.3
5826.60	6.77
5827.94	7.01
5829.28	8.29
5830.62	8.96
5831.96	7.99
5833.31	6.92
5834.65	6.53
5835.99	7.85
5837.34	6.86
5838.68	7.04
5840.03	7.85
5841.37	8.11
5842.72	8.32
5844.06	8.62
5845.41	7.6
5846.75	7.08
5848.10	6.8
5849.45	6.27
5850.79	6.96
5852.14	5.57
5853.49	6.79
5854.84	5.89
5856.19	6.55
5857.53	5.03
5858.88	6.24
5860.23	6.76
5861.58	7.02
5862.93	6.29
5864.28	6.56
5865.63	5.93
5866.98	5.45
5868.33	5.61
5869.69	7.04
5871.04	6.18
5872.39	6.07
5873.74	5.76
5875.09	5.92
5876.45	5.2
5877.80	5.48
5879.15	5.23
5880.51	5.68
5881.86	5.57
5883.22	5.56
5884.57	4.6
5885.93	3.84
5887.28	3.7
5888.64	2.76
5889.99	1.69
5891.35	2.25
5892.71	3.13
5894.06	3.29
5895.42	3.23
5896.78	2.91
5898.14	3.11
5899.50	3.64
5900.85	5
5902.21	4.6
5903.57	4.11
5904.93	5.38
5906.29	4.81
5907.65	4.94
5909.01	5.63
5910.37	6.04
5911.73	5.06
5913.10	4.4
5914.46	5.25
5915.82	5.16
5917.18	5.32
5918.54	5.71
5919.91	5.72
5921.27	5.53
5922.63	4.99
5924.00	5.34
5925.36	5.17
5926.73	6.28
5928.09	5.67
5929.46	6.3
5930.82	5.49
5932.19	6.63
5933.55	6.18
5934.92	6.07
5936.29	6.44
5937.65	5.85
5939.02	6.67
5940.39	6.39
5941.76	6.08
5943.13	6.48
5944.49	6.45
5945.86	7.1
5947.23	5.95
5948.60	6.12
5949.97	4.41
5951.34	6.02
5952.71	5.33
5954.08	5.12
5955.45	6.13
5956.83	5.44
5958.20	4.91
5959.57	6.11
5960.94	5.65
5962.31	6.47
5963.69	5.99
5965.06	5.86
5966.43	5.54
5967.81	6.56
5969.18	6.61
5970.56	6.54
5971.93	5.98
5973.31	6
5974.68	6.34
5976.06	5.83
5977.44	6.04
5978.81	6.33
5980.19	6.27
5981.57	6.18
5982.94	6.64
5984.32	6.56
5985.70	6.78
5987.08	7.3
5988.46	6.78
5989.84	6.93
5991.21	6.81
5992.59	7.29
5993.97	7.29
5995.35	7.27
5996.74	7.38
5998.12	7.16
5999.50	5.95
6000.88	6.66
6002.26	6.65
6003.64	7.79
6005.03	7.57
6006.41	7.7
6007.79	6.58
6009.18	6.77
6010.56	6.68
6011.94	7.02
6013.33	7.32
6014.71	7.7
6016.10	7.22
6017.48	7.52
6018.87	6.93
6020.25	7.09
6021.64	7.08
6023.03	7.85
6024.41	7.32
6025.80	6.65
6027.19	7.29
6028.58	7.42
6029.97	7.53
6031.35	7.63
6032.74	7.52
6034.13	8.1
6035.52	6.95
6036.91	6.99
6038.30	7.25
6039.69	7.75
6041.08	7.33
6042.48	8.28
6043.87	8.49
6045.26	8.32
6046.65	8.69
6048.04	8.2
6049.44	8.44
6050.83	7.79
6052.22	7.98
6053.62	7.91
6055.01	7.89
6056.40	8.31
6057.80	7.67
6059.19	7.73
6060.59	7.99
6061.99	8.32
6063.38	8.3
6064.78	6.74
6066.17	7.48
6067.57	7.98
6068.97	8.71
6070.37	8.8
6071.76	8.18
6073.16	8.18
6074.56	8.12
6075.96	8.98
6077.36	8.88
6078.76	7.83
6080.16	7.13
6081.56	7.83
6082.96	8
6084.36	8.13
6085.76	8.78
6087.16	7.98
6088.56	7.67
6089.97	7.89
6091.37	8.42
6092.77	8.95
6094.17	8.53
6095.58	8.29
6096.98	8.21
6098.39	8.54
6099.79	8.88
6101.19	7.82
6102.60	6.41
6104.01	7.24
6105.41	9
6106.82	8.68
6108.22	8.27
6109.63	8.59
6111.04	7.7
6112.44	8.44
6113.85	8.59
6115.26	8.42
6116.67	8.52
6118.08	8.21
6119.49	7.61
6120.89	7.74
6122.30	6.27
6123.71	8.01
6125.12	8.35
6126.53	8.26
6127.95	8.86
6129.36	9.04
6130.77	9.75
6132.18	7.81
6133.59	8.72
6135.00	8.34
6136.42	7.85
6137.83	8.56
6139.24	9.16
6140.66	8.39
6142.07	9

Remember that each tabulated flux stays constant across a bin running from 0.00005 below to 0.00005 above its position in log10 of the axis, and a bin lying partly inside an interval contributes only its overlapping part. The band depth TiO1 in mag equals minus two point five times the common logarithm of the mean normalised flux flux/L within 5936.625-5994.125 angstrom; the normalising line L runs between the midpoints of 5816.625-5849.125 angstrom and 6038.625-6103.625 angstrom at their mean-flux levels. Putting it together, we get 0.25 mag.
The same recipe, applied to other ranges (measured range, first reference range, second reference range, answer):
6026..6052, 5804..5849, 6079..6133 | 0.04 mag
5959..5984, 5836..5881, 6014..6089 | 0.18 mag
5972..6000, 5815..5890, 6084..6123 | 0.11 mag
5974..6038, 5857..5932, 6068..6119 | -0.03 mag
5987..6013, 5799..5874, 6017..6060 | 0.08 mag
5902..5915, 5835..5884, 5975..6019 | 0.30 mag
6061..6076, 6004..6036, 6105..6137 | -0.05 mag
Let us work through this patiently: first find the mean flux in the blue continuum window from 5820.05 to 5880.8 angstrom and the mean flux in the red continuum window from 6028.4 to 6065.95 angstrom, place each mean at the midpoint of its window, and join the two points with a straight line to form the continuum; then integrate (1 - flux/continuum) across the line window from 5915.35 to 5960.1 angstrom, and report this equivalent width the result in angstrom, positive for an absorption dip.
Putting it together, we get 8.5 angstrom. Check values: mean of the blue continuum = 6.7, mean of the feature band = 5.84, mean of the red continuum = 7.84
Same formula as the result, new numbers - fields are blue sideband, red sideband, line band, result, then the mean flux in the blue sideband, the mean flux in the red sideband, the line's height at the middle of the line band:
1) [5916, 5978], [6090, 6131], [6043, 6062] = -1.80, 5.92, 8.24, 7.42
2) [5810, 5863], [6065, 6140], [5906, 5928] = 6.22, 7.13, 8.23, 7.46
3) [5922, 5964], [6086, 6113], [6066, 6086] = -0.91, 5.91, 8.19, 7.85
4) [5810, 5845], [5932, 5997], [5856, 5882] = 4.12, 7.46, 6.26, 7.1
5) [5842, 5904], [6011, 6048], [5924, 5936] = 0.39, 5.37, 7.52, 6.15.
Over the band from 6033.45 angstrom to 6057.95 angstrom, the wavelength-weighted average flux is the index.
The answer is 7.91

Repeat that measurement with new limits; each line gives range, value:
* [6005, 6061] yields 7.57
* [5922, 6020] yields 6.39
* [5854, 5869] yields 6.13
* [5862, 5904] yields 4.71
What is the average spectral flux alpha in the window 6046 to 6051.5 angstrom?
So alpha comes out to 8.28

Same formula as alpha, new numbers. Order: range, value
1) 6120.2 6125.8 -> 7.59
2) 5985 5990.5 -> 6.94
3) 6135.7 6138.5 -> 8.19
